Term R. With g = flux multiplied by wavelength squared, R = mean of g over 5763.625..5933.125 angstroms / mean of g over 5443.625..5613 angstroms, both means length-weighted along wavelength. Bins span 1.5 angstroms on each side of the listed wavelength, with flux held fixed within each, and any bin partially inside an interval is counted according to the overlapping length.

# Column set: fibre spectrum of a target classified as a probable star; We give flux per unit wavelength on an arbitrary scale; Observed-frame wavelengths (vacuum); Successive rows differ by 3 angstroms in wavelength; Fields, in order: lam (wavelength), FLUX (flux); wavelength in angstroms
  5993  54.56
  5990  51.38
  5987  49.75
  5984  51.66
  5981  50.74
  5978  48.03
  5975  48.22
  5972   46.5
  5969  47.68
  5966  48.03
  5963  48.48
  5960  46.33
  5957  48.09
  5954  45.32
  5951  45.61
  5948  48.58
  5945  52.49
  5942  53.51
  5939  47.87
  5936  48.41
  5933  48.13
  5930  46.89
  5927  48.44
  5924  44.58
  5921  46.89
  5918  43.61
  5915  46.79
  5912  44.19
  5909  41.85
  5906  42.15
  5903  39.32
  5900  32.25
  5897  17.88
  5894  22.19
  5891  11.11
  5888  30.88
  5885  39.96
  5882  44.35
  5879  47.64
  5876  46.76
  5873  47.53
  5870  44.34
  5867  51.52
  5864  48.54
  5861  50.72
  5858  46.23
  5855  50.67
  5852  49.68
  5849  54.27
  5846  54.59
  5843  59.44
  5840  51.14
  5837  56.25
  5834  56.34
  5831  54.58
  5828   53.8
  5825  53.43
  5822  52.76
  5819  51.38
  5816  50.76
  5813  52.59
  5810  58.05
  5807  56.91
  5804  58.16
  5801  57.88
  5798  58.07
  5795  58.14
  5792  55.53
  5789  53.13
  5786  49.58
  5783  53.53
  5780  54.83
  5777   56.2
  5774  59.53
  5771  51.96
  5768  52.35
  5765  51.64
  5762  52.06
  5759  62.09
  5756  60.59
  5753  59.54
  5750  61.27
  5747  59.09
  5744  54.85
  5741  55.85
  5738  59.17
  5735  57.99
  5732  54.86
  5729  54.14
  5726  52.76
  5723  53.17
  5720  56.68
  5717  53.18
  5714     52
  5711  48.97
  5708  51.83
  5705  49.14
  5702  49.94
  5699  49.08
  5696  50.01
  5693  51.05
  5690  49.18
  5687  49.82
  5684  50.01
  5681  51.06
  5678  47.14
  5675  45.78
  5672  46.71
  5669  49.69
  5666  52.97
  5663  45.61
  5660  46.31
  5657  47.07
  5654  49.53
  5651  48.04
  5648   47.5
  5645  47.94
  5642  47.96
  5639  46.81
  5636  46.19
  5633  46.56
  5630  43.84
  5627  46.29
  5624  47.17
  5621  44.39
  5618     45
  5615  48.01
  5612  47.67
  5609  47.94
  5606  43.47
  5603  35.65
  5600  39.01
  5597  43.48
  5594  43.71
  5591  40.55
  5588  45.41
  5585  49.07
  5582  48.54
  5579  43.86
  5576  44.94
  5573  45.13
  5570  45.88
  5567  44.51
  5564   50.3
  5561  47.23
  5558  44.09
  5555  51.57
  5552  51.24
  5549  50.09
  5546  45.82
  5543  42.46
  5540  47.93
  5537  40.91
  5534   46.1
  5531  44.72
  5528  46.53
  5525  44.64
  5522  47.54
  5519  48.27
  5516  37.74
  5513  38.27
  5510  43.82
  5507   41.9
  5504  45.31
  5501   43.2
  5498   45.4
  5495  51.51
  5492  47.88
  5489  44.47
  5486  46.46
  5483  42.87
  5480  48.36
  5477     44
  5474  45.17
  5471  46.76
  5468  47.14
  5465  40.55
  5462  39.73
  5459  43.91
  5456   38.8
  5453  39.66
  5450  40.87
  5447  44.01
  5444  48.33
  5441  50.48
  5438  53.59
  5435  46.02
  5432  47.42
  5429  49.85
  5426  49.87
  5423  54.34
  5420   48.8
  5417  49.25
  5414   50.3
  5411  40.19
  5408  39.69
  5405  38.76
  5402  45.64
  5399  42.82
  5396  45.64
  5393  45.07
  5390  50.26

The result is 1.21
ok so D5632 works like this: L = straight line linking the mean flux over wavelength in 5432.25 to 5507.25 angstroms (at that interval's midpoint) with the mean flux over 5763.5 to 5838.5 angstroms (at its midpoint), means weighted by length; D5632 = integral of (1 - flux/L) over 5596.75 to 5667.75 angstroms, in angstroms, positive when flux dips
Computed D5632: 5.4 angstroms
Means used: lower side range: 45.1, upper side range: 54.7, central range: 46.1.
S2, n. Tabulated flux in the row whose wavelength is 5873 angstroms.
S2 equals 47.53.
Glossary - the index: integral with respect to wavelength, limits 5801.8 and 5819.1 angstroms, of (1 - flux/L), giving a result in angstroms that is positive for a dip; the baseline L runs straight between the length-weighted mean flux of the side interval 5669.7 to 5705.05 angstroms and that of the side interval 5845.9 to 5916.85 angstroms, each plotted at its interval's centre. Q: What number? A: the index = -4.2 angstroms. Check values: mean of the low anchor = 49.1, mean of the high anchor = 41.7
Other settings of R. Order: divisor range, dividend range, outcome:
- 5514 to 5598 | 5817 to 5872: 1.26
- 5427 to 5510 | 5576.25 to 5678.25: 1.08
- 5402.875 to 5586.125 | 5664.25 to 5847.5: 1.29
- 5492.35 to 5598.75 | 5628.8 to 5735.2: 1.15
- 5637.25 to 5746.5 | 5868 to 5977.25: 0.92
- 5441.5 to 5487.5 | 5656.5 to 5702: 1.20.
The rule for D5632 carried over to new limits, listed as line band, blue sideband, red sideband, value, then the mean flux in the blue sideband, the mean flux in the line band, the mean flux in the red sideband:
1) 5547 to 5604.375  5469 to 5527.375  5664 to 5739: 2.2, 45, 45.5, 51.4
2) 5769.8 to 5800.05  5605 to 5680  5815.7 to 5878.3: -2.9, 47.1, 55.1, 51.6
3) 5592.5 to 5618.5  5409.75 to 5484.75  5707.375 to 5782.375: 3.7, 46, 43.7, 55.5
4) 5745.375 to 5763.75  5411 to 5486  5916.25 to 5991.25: -4.5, 46.1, 59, 48.2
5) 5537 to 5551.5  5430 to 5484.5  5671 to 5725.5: 0.2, 44.9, 46.3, 50.3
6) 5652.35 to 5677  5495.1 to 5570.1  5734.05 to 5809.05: 1.7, 45.5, 47.9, 56.4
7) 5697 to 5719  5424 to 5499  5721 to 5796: 1.4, 45.8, 50.7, 55.7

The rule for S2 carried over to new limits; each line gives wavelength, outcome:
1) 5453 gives 39.66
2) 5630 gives 43.84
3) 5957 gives 48.09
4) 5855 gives 50.67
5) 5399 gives 42.82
